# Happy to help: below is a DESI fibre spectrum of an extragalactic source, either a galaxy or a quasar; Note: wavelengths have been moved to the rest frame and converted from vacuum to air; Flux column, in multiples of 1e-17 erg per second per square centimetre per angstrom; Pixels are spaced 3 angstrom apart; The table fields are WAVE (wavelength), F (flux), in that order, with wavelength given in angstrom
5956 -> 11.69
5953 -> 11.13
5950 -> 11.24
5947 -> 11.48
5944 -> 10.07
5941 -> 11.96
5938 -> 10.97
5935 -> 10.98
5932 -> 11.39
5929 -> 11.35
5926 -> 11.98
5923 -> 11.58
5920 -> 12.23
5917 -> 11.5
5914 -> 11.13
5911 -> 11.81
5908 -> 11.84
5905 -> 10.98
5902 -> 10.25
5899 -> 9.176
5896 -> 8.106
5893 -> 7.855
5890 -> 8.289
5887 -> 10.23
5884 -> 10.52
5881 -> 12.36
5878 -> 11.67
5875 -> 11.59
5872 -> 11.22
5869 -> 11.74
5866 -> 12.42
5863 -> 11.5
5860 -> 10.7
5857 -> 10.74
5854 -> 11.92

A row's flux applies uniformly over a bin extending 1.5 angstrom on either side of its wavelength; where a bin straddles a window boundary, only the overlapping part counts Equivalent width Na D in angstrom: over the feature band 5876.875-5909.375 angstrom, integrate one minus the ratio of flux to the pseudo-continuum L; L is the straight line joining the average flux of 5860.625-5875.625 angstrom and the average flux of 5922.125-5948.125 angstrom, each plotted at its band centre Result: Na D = 4.0 angstrom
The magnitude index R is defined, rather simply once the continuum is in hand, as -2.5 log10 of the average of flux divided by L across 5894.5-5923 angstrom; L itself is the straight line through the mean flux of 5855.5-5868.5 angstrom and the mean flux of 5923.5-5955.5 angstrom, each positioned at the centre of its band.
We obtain 0.05 mag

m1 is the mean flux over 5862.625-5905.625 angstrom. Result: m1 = 10.5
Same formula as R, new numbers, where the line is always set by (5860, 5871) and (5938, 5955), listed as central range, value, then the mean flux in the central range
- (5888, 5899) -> 0.351 mag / 8.33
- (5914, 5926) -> -0.035 mag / 11.7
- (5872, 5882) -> -0.012 mag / 11.8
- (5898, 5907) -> 0.117 mag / 10.3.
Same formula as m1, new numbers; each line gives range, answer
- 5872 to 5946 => 10.8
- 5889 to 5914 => 9.9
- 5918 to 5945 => 11.4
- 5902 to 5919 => 11.4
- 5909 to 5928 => 11.7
